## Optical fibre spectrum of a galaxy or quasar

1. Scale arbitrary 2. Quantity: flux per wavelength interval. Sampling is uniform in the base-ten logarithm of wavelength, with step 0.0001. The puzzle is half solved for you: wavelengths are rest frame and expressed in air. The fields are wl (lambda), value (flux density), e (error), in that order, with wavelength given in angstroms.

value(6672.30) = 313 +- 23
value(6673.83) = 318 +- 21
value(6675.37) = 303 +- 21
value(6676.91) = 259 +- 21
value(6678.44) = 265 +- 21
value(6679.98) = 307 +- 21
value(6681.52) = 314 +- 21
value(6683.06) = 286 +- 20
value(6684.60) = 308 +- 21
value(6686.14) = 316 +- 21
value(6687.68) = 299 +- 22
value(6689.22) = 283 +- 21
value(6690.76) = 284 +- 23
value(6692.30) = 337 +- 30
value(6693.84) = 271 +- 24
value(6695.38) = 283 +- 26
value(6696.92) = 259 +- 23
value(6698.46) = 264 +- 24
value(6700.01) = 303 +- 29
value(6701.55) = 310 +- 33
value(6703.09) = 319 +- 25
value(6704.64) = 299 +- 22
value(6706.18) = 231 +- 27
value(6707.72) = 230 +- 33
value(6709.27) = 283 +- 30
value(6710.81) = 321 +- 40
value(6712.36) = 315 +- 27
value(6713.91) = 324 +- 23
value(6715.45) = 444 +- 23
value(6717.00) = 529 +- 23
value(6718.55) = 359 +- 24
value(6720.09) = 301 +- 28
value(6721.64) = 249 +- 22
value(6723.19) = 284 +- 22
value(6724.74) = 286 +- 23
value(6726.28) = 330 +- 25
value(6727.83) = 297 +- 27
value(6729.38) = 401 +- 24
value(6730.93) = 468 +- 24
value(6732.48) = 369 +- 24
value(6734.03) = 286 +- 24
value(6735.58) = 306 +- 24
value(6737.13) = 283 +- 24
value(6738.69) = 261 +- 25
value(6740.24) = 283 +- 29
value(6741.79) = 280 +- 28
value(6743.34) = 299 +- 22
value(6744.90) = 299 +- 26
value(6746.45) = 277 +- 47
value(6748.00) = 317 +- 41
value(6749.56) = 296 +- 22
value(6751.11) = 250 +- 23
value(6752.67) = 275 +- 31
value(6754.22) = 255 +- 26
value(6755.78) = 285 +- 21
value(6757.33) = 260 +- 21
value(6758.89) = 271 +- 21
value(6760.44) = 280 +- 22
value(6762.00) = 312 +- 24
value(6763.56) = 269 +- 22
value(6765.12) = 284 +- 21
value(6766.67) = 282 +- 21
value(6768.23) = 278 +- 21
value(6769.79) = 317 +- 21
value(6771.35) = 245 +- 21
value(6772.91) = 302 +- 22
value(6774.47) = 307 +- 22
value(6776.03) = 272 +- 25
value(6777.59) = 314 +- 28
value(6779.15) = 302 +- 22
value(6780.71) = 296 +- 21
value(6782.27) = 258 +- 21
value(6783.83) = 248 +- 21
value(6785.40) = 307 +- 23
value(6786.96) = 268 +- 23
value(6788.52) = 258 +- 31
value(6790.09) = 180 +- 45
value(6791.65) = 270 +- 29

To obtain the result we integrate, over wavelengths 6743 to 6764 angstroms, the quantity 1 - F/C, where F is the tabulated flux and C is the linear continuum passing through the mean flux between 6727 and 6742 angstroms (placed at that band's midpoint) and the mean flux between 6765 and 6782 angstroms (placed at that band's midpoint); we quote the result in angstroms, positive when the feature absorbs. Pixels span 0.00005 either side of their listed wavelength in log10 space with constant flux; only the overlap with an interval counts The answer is 1.8 angstroms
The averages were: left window 325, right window 290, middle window 282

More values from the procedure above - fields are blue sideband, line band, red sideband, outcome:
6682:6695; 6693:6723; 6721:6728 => -1.7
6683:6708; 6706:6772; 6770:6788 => -4.2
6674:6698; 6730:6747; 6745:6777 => -1.6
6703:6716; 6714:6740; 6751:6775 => -3.7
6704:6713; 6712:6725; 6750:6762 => -3.2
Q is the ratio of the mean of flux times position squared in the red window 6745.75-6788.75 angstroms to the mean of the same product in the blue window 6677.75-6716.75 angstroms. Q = 1.0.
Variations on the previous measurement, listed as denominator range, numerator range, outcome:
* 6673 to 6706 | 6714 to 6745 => 1.14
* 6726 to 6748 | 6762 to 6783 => 0.92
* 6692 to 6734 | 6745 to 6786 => 0.90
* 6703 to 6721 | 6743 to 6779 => 0.88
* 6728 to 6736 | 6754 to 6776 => 0.78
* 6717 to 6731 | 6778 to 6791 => 0.81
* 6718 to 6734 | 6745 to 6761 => 0.84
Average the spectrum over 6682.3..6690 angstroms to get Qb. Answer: 298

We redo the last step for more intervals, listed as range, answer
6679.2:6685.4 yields 303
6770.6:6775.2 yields 285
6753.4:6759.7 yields 268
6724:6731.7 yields 357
